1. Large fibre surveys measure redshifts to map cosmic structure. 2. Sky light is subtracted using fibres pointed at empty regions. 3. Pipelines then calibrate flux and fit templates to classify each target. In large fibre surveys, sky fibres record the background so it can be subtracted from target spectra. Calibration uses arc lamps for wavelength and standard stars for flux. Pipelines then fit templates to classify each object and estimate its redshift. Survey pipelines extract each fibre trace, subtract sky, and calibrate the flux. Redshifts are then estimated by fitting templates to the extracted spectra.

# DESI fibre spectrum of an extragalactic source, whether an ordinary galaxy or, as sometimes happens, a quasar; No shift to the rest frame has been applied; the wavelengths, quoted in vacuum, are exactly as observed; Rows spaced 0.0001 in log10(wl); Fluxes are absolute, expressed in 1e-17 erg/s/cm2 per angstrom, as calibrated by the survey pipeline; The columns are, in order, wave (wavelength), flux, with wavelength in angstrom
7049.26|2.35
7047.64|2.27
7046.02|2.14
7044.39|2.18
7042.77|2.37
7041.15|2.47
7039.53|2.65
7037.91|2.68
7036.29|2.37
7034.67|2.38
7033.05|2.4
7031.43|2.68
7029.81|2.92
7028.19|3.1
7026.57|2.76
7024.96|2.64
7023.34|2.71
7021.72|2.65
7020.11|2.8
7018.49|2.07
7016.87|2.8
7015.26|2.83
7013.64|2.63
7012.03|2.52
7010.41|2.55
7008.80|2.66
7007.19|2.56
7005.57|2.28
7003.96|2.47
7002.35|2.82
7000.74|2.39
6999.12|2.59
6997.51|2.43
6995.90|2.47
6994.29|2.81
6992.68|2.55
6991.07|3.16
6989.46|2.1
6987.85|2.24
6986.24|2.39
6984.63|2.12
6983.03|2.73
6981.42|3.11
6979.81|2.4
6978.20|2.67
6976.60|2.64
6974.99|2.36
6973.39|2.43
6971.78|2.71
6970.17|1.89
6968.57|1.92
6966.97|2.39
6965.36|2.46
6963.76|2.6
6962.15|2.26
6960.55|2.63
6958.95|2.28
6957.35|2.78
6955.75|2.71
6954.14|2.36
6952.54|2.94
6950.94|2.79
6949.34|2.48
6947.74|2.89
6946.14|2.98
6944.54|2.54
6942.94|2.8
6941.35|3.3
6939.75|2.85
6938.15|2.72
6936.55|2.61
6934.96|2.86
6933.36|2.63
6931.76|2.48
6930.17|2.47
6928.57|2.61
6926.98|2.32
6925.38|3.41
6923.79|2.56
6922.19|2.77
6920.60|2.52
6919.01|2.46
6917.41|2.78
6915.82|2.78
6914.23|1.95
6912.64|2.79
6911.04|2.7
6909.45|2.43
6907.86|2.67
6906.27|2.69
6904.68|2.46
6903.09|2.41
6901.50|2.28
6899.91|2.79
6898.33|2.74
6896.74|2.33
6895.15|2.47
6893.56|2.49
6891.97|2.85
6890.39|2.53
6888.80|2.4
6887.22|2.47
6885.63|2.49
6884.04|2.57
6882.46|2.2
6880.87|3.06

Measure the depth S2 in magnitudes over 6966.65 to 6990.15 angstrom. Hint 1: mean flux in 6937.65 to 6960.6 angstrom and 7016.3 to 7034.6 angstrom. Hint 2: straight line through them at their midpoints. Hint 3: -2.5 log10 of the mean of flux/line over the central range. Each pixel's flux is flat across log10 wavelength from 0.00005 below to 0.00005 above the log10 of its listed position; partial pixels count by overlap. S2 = 0.13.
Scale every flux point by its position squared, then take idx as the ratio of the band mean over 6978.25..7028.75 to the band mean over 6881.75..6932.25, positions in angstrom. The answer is 1.0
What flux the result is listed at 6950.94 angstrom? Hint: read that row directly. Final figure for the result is 2.79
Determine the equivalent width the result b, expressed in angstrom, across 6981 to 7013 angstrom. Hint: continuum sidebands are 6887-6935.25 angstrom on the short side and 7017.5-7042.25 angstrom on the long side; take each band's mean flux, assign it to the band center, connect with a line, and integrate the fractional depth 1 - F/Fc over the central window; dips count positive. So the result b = 0.81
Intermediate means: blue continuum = 2.58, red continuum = 2.62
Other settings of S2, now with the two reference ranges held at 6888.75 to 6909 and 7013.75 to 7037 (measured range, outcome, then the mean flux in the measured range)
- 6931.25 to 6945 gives -0.07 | 2.77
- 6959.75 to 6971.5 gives 0.12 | 2.32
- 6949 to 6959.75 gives -0.01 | 2.63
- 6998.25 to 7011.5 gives 0.04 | 2.54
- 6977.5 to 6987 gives 0.02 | 2.57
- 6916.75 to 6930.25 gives -0.04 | 2.66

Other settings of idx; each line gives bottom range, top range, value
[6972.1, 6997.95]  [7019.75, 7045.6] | 1.04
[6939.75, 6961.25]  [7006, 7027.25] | 0.98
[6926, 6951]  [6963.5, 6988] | 0.91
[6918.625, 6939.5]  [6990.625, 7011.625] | 0.99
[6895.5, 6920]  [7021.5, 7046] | 1.05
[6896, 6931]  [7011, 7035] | 1.06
